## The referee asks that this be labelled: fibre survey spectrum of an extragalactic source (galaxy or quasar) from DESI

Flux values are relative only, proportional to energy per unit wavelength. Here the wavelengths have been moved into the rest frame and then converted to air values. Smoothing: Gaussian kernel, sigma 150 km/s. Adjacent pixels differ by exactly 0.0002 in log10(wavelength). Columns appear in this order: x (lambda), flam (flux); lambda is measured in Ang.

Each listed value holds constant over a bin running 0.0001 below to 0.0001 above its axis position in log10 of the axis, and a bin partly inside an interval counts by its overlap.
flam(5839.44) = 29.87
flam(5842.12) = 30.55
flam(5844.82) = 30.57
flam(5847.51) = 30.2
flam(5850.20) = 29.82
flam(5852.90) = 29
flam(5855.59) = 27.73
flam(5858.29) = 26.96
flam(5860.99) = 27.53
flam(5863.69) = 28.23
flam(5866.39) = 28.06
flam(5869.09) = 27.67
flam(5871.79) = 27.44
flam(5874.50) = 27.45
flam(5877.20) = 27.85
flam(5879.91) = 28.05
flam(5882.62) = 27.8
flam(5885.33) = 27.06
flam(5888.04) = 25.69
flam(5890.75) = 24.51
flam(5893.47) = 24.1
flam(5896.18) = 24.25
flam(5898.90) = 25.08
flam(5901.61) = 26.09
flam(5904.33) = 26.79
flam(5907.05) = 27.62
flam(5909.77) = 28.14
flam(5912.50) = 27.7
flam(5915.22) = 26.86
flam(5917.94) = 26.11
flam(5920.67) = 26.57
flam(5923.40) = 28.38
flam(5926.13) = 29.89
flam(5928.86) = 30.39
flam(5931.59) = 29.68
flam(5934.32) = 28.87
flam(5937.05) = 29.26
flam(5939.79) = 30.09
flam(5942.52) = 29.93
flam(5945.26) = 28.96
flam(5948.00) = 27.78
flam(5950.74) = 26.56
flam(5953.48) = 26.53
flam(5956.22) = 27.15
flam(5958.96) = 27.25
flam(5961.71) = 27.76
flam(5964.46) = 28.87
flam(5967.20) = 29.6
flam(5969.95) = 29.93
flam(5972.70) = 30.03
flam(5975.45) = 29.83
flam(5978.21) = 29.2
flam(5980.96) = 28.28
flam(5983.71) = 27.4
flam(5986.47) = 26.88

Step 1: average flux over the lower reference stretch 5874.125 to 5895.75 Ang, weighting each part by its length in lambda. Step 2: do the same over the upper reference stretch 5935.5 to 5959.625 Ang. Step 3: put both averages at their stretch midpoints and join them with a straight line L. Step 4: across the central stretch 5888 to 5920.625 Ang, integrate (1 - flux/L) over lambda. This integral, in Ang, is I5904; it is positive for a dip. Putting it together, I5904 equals 1.1 Ang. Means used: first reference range 26.4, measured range 26.1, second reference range 28.2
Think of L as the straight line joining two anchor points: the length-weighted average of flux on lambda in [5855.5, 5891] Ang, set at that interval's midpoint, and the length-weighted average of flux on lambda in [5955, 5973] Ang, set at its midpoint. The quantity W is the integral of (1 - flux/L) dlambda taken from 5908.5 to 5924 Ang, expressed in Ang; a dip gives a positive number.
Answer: 0.4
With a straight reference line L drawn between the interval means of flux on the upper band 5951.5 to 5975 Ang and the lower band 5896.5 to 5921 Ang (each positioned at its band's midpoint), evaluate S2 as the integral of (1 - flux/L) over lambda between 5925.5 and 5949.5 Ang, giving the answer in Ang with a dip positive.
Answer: -1.6 Ang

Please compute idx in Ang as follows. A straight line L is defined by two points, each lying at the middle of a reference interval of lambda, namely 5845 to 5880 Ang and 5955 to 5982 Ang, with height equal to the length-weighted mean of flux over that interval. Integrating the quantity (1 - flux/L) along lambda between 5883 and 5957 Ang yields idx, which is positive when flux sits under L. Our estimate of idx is 2.9 Ang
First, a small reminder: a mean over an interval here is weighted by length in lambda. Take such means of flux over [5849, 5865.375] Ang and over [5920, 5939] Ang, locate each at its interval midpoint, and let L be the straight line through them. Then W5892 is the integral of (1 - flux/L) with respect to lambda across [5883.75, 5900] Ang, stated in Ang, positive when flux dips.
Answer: 2.0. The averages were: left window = 28.2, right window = 29.1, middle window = 25.1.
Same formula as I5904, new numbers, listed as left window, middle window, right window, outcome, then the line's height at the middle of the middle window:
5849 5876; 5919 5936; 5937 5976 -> -0.31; 28.4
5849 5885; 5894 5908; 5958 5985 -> 1.20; 28.2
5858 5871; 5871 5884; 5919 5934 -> 0.12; 28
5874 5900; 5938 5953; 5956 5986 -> -0.35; 27.9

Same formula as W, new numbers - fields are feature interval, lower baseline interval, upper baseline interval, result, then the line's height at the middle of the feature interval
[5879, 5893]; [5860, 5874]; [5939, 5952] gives 0.78 Ang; 28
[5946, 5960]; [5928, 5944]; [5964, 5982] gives 1.16 Ang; 29.6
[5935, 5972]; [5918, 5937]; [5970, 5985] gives 0.57 Ang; 28.9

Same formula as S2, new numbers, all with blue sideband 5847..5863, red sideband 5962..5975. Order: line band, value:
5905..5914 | 0.38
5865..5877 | 0.38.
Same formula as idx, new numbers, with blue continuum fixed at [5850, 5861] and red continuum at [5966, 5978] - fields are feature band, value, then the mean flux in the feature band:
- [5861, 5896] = 1.9 Ang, 26.9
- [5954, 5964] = 0.7 Ang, 27.4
